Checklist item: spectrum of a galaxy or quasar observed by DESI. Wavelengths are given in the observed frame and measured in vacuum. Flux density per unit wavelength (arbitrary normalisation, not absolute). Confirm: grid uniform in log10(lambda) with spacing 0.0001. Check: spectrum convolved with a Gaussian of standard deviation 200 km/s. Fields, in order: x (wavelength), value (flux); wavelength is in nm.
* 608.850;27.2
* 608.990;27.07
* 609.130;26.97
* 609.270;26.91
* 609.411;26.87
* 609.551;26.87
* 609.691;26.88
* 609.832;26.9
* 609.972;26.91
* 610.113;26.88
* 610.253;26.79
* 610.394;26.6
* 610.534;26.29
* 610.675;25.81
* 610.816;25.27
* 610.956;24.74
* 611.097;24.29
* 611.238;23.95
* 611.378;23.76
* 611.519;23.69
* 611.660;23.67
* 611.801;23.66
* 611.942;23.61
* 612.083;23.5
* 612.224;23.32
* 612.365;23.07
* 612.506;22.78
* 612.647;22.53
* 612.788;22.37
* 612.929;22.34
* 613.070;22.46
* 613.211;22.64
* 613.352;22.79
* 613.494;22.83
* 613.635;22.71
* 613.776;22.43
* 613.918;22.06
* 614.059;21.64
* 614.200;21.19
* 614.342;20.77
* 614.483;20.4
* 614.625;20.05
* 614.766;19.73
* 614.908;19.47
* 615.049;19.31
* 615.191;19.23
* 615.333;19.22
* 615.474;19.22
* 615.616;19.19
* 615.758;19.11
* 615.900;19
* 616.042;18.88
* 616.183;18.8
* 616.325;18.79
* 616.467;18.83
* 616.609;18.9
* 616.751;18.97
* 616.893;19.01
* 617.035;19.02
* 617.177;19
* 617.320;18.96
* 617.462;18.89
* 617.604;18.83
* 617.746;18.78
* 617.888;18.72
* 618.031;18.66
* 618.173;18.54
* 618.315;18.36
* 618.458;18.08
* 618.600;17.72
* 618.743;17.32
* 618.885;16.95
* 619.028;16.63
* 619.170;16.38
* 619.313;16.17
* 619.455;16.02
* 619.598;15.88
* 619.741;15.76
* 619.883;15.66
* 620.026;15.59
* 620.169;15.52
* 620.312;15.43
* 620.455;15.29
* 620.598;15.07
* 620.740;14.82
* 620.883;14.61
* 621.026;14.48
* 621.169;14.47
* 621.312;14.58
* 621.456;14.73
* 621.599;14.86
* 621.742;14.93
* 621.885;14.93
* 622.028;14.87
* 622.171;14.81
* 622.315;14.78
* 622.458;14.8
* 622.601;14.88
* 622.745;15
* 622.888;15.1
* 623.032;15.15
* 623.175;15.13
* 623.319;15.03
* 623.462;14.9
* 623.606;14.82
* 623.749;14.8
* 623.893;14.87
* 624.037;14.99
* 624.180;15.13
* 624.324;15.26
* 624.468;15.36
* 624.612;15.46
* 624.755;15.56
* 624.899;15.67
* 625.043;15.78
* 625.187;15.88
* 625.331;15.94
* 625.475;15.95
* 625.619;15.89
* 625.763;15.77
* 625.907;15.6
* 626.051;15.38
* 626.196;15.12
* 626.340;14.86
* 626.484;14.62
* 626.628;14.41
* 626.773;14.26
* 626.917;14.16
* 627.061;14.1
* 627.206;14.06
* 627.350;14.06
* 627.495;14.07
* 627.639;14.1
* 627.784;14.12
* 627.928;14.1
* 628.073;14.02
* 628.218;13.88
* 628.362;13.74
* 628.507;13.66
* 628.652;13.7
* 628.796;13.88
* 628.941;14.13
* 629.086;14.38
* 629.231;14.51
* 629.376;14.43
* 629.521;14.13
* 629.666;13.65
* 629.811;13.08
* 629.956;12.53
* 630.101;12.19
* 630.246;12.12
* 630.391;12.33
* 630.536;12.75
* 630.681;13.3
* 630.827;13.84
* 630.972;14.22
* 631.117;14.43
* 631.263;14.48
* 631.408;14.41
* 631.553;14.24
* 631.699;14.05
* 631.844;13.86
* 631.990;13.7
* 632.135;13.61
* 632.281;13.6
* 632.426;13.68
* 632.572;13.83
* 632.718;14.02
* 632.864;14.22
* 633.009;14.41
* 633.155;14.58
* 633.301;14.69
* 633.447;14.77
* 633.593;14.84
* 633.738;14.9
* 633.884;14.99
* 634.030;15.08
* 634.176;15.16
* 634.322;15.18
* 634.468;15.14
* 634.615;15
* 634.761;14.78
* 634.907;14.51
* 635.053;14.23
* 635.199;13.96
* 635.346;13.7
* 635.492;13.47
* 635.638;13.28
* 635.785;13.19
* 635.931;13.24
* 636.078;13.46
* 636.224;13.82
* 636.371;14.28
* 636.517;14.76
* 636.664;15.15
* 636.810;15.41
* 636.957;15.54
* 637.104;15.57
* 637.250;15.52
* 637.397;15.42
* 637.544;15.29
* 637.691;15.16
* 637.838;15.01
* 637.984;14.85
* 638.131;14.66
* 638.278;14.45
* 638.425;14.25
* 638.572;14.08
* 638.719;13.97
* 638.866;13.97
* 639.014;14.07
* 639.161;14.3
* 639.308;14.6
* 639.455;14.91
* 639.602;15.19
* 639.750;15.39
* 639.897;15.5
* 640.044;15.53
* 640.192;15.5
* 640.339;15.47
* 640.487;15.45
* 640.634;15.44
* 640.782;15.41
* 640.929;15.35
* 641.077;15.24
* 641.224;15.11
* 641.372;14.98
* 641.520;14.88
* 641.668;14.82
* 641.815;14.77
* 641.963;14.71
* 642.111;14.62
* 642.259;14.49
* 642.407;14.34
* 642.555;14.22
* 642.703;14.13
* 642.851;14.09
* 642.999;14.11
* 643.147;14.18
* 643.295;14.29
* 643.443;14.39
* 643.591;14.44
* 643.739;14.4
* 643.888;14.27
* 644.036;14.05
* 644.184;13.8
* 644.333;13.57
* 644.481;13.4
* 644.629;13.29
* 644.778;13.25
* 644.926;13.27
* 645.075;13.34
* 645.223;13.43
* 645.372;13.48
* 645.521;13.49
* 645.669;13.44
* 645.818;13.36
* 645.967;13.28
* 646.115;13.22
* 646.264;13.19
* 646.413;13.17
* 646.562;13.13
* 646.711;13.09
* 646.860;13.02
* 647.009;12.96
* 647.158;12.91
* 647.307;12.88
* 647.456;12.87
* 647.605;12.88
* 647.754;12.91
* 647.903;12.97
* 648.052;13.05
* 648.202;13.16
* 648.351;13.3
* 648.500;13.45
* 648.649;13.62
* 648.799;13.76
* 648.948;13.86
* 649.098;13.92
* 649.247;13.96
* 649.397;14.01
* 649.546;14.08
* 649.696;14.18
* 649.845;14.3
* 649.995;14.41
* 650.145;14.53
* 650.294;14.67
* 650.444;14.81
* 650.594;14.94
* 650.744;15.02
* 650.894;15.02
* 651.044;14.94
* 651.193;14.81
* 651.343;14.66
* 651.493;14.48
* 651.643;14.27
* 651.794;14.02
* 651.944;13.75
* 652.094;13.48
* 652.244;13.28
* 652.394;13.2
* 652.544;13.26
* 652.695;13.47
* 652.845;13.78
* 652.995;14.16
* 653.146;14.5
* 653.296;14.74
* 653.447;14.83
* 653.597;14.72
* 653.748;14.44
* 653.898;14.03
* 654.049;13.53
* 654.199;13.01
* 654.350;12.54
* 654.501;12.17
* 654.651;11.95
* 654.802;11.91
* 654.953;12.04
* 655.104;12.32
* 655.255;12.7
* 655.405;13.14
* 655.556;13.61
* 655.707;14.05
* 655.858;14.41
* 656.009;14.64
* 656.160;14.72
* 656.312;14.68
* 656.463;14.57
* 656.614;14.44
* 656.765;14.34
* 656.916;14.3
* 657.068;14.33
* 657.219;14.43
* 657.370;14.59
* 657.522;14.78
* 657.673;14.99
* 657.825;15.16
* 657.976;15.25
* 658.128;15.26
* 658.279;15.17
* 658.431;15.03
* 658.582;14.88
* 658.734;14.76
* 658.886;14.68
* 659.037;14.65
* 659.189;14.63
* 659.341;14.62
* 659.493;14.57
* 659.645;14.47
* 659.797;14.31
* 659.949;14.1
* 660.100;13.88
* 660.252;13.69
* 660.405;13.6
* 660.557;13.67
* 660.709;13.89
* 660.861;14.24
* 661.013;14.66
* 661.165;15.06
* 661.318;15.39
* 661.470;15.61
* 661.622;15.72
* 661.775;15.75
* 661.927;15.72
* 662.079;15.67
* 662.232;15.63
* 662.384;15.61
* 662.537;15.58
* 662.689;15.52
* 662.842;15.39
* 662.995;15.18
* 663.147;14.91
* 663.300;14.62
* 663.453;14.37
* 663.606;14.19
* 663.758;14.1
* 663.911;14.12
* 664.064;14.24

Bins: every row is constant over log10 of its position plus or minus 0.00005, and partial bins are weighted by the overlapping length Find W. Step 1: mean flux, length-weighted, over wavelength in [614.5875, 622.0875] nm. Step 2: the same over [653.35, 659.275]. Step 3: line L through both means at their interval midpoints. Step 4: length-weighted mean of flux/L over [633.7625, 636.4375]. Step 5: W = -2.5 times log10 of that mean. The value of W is 0.12 mag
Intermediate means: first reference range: 17.3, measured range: 14.3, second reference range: 14.1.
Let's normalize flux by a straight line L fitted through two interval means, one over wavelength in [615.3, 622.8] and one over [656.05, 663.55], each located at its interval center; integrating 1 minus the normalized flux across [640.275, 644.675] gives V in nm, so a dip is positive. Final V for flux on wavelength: 0.33 nm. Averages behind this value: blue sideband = 16.9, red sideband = 14.8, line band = 14.5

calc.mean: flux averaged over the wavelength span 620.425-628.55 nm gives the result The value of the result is 14.9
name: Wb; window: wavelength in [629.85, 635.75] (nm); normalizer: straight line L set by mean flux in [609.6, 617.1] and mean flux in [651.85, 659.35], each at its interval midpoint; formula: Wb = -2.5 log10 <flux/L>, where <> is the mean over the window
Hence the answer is 0.29 mag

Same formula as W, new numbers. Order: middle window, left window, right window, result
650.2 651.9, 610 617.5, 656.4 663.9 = 0.10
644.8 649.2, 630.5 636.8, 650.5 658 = 0.07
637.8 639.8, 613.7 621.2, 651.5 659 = 0.09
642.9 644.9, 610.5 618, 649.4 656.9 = 0.13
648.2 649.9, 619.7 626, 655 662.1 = 0.07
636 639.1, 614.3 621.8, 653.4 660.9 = 0.08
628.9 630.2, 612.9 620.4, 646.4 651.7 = 0.24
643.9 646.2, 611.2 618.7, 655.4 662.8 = 0.23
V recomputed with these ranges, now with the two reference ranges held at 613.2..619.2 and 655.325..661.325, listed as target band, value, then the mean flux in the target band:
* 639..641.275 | 0.20 nm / 15.2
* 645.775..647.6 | 0.32 nm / 13.1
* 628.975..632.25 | 0.75 nm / 13.7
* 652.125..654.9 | 0.28 nm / 13.5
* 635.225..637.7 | 0.37 nm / 14.5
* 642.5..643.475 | 0.13 nm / 14.2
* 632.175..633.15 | 0.20 nm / 14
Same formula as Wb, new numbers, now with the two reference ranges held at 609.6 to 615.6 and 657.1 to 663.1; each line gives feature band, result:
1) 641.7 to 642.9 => 0.234 mag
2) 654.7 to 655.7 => 0.230 mag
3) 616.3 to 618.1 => 0.178 mag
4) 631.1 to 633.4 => 0.359 mag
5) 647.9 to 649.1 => 0.245 mag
